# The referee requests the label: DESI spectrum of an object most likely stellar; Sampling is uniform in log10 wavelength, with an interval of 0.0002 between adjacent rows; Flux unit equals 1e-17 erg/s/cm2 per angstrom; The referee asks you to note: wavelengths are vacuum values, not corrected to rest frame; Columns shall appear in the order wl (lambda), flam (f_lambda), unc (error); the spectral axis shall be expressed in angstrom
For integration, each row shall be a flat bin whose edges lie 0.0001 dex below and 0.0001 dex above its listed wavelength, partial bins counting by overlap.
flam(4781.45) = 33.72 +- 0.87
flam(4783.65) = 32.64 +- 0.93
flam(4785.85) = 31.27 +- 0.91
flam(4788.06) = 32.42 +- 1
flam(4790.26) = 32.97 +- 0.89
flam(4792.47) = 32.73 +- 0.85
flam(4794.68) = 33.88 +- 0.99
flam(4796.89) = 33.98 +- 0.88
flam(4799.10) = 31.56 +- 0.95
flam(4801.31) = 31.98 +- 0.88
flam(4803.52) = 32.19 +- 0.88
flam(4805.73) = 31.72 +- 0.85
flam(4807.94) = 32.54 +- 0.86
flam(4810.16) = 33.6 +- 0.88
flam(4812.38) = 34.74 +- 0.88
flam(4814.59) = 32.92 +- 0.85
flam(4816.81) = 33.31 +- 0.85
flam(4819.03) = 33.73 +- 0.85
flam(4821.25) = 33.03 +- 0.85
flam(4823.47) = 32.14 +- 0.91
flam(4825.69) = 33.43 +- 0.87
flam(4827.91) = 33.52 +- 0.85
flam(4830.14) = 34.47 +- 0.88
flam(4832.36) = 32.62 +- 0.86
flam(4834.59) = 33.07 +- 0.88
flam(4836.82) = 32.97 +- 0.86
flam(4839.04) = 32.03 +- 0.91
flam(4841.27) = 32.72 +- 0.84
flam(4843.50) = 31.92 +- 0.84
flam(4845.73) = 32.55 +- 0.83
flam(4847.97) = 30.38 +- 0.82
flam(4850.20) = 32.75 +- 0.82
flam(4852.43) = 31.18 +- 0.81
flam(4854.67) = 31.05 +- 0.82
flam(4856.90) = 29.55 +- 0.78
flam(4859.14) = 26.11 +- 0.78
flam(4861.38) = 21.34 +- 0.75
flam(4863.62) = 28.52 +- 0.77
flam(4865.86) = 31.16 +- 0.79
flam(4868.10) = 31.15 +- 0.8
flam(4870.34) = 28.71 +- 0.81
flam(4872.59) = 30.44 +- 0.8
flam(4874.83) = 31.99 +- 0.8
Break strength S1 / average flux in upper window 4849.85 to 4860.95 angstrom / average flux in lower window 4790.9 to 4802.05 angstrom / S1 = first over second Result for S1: 0.90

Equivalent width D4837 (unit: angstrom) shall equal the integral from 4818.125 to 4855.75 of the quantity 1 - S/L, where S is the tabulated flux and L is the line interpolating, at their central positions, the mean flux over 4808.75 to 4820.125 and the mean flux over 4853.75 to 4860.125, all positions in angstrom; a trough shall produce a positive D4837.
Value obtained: -1.8 angstrom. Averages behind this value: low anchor 33.6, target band 32.6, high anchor 28.9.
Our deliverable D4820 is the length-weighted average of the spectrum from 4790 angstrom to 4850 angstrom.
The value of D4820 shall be 32.8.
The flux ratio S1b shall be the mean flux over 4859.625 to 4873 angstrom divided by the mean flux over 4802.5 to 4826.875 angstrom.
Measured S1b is 0.9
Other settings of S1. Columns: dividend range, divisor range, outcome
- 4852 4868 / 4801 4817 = 0.87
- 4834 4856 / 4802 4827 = 0.97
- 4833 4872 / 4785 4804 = 0.93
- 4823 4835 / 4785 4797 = 1.01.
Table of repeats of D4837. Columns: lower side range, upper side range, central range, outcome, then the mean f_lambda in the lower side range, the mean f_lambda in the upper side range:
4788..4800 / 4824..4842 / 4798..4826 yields 0.18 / 33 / 33.1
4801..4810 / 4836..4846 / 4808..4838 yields -0.89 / 32.3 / 32.4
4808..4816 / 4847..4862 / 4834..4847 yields -0.80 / 33.6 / 29.2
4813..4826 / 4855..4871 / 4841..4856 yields -0.93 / 33.1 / 28.2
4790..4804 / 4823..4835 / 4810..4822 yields -0.18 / 32.8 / 33.3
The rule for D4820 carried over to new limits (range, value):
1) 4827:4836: 33.4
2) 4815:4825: 33.1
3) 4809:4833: 33.4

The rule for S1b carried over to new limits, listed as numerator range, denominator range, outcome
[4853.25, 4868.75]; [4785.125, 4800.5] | 0.87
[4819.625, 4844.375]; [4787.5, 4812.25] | 1.00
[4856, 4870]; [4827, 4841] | 0.85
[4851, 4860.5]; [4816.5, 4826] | 0.89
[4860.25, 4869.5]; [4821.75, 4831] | 0.84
